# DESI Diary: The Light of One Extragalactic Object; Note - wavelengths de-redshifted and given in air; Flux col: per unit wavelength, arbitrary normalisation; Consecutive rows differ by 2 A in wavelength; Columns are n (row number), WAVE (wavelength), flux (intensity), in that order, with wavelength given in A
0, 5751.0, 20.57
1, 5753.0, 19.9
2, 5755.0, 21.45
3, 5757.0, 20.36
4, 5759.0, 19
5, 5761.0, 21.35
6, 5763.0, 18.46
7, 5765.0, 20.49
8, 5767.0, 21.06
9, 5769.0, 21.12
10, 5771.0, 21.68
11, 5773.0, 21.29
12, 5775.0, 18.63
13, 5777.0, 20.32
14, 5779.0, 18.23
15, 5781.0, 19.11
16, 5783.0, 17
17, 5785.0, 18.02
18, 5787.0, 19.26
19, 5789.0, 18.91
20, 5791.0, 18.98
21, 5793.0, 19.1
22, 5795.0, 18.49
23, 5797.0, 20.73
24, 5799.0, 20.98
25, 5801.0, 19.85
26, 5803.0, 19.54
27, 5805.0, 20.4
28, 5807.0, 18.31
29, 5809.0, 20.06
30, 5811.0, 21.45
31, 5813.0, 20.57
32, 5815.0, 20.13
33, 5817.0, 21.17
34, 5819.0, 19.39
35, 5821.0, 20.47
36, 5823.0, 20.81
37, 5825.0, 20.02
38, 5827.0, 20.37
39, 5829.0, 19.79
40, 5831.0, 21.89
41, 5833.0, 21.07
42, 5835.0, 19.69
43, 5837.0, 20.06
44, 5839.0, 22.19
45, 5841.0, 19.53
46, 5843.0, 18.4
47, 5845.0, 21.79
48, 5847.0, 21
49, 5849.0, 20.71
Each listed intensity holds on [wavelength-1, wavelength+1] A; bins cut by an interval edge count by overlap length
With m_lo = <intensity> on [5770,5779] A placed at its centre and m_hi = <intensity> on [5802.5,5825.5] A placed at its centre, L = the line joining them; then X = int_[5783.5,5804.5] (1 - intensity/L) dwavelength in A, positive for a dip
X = 0.9 A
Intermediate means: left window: 20.2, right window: 20.2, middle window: 19.4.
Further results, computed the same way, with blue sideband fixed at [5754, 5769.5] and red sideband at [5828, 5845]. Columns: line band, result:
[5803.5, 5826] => 0.2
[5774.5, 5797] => 1.7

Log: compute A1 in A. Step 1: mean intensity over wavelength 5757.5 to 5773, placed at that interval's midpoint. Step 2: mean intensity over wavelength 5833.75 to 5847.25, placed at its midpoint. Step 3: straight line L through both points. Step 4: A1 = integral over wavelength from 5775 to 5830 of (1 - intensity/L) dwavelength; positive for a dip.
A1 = 2.1 A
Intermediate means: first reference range 20.5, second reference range 20.4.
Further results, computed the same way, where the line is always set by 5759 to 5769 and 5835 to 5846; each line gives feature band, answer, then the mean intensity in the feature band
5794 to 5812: 0.3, 20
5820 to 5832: -0.1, 20.6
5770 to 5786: 0.8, 19.3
